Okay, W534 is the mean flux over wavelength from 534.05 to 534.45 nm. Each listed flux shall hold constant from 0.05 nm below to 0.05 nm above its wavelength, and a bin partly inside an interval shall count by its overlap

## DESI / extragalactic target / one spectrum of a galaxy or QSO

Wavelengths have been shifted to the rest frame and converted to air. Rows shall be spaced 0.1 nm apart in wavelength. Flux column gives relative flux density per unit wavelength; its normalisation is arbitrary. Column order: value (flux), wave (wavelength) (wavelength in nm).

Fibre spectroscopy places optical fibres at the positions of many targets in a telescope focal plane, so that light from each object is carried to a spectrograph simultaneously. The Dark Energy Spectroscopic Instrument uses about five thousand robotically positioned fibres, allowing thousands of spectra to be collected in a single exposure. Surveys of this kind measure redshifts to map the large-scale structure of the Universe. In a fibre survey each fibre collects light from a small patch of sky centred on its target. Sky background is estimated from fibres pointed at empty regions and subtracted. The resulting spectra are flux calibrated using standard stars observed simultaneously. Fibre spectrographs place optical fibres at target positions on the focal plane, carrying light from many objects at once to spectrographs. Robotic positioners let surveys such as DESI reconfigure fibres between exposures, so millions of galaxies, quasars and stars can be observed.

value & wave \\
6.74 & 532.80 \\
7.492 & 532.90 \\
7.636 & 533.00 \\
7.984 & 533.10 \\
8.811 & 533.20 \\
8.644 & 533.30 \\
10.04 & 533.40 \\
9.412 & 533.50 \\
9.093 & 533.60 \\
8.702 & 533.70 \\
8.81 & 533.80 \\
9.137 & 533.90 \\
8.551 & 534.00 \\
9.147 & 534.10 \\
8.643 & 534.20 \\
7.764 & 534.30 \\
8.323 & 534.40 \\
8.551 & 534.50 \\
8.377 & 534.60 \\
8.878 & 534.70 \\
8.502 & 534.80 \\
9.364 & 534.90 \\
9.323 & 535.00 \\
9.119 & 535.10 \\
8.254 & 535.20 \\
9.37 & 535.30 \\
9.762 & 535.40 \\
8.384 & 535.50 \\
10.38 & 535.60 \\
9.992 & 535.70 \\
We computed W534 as 8.47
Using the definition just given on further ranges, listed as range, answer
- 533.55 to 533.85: 8.87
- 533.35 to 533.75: 9.31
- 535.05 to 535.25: 8.69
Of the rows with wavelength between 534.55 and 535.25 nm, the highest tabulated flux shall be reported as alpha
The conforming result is 9.364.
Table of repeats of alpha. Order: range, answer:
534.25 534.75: 8.878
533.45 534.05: 9.412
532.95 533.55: 10.04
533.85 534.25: 9.147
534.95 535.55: 9.762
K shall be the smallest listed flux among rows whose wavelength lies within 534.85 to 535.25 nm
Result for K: 8.254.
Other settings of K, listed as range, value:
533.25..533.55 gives 8.644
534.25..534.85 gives 7.764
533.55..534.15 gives 8.551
